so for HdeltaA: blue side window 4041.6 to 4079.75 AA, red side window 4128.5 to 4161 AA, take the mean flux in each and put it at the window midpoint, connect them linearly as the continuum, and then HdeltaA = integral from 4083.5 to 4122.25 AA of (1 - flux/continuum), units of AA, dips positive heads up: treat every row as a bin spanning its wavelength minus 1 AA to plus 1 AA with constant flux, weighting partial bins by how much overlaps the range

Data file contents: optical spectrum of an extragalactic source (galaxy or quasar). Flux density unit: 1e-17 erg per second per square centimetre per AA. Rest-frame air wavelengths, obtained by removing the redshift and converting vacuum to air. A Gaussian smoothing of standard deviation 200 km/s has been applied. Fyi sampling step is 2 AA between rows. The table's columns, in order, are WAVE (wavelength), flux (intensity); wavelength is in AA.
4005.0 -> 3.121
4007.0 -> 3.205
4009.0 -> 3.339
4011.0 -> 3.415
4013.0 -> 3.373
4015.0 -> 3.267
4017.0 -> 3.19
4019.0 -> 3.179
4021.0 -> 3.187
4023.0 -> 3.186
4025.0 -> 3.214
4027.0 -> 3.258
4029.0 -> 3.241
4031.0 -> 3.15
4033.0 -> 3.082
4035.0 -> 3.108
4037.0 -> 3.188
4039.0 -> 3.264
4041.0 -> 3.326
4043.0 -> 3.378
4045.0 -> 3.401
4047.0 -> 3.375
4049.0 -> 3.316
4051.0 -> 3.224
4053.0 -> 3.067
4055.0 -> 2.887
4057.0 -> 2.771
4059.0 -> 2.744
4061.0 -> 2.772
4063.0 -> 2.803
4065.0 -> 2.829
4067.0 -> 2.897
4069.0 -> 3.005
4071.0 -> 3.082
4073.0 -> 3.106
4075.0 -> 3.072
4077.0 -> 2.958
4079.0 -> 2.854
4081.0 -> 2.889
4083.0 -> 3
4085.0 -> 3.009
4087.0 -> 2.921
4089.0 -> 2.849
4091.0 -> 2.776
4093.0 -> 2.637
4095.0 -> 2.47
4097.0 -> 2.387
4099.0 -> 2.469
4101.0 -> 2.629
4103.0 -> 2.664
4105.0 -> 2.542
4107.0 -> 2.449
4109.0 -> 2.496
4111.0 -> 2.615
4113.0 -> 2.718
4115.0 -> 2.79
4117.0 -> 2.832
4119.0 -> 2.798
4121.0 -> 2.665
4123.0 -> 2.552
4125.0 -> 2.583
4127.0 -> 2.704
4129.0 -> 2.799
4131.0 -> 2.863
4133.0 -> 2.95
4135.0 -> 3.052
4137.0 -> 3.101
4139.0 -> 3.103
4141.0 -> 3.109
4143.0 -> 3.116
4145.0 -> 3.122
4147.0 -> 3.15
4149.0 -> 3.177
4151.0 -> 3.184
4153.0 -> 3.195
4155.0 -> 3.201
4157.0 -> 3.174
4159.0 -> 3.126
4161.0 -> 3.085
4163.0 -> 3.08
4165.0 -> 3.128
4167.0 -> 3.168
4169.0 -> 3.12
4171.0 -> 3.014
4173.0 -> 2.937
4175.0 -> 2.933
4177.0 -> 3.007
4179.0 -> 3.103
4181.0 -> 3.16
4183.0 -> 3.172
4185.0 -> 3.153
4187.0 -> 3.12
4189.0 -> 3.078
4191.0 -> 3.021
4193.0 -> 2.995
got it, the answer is 4.94 AA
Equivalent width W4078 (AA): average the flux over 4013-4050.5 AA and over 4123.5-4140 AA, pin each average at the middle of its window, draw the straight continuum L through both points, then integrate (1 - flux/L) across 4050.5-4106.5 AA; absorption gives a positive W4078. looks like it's 4.57 AA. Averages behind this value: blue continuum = 3.24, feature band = 2.83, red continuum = 2.88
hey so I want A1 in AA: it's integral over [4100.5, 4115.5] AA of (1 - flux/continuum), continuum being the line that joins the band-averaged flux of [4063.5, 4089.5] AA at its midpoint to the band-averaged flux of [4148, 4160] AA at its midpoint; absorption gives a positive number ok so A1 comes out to 2.17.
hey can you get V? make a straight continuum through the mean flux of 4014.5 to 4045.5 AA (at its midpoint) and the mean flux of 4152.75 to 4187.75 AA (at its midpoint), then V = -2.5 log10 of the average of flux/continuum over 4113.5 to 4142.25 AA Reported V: 0.10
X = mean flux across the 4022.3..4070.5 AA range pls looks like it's 3.1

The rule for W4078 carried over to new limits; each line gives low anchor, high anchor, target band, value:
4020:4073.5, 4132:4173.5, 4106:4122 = 2.26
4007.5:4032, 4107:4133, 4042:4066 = 0.13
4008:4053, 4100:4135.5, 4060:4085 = 0.37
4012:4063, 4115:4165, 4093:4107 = 2.41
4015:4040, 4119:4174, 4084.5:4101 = 2.23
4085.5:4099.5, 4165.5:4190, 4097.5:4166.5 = -0.62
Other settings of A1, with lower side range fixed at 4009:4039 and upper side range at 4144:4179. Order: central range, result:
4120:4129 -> 1.4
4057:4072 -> 1.5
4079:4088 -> 0.6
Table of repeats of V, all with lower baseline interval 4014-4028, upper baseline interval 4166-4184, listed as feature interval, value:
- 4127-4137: 0.070 mag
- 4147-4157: -0.033 mag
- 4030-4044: -0.006 mag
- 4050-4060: 0.086 mag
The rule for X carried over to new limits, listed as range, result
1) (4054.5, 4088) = 2.92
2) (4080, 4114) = 2.68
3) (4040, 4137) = 2.86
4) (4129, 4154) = 3.08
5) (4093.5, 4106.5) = 2.53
